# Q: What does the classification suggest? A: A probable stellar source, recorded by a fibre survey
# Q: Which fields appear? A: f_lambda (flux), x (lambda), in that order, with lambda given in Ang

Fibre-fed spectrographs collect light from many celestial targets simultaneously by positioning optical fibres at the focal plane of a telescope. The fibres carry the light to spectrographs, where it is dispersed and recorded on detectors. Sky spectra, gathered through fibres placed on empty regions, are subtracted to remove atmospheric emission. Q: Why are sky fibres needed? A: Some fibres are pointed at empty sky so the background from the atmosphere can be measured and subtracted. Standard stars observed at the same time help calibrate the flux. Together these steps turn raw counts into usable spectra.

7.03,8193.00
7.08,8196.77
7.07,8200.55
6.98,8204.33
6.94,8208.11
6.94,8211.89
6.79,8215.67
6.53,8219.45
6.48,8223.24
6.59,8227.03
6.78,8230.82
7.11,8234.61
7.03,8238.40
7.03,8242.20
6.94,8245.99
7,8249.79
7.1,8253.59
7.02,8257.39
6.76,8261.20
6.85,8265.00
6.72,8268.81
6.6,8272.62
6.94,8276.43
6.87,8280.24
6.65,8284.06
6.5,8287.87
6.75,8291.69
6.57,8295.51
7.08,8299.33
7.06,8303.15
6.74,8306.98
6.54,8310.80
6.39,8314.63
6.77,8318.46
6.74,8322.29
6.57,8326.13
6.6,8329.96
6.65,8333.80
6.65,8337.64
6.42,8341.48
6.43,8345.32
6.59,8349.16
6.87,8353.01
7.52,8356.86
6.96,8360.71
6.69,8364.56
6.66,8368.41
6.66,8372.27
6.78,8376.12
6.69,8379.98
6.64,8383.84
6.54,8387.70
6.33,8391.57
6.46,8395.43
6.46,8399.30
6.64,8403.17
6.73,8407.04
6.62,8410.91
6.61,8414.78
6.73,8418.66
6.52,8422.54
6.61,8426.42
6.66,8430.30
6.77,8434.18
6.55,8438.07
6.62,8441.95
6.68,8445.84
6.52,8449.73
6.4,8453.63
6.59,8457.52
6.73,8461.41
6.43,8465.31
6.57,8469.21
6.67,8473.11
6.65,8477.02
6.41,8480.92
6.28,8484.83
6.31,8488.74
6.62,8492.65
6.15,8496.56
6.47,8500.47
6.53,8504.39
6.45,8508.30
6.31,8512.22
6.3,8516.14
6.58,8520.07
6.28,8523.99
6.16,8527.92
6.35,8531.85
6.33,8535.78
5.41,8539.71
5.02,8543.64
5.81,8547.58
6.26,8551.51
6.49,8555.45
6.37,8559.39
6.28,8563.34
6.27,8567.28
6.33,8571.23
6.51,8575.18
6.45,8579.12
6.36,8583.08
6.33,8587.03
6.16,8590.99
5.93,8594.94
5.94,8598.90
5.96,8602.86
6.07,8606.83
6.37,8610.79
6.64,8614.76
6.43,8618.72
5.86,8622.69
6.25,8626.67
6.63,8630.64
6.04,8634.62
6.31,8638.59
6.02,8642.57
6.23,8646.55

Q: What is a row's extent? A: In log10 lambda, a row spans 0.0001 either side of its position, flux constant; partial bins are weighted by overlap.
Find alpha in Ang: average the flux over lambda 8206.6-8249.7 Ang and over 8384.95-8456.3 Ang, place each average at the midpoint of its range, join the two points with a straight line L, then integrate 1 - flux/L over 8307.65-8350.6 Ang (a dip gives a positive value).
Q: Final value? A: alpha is 0.78 Ang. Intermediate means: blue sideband 6.84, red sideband 6.58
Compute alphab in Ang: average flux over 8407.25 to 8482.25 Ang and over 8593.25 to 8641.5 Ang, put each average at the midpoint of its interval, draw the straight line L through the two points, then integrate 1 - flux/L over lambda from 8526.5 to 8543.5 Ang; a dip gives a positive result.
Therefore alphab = 1.2 Ang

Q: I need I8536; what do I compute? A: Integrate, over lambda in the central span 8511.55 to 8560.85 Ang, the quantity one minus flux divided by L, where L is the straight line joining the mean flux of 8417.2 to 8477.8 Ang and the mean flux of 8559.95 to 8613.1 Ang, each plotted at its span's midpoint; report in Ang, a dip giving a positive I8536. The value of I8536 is 1.9 Ang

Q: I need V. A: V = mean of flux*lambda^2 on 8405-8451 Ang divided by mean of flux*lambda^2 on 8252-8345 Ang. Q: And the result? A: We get 1.0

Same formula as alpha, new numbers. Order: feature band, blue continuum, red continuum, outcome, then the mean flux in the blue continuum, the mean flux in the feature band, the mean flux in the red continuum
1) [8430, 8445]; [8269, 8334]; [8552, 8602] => -0.4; 6.71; 6.65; 6.28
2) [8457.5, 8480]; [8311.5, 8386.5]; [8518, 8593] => -0.7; 6.69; 6.6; 6.2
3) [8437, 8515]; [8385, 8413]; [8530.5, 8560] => -3.1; 6.54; 6.49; 5.98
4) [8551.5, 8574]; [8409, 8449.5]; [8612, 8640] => 0.2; 6.63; 6.34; 6.31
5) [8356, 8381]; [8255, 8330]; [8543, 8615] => -0.9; 6.74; 6.83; 6.2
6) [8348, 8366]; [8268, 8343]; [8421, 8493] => -0.8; 6.69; 6.94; 6.56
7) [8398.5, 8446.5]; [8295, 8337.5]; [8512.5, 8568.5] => -1.5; 6.7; 6.63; 6.14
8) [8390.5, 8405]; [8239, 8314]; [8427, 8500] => 0.3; 6.82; 6.48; 6.53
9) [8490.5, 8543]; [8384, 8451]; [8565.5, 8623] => 1.1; 6.59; 6.27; 6.25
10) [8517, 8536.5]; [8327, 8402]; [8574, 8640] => 0.1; 6.66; 6.34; 6.25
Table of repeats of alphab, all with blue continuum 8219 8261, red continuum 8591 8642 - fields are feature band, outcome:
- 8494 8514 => 0.0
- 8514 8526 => 0.0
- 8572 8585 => -0.3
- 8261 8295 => 0.4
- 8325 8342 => 0.3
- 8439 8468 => -0.3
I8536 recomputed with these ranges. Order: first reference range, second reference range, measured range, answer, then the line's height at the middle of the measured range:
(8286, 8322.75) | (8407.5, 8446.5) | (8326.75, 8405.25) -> 0.2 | 6.68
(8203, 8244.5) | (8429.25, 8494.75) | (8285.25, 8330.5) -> 0.3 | 6.74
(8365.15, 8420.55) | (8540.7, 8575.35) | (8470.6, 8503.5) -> -0.6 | 6.33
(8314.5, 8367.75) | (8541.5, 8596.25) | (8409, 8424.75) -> -0.2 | 6.54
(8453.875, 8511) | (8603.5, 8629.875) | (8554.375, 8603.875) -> 0.5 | 6.33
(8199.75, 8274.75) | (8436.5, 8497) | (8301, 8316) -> 0.1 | 6.75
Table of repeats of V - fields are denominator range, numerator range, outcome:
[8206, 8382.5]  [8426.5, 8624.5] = 0.99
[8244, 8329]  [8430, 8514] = 1.00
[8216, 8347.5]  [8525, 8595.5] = 0.98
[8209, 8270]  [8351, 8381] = 1.03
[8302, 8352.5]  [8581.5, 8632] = 1.00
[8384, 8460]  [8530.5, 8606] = 0.96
